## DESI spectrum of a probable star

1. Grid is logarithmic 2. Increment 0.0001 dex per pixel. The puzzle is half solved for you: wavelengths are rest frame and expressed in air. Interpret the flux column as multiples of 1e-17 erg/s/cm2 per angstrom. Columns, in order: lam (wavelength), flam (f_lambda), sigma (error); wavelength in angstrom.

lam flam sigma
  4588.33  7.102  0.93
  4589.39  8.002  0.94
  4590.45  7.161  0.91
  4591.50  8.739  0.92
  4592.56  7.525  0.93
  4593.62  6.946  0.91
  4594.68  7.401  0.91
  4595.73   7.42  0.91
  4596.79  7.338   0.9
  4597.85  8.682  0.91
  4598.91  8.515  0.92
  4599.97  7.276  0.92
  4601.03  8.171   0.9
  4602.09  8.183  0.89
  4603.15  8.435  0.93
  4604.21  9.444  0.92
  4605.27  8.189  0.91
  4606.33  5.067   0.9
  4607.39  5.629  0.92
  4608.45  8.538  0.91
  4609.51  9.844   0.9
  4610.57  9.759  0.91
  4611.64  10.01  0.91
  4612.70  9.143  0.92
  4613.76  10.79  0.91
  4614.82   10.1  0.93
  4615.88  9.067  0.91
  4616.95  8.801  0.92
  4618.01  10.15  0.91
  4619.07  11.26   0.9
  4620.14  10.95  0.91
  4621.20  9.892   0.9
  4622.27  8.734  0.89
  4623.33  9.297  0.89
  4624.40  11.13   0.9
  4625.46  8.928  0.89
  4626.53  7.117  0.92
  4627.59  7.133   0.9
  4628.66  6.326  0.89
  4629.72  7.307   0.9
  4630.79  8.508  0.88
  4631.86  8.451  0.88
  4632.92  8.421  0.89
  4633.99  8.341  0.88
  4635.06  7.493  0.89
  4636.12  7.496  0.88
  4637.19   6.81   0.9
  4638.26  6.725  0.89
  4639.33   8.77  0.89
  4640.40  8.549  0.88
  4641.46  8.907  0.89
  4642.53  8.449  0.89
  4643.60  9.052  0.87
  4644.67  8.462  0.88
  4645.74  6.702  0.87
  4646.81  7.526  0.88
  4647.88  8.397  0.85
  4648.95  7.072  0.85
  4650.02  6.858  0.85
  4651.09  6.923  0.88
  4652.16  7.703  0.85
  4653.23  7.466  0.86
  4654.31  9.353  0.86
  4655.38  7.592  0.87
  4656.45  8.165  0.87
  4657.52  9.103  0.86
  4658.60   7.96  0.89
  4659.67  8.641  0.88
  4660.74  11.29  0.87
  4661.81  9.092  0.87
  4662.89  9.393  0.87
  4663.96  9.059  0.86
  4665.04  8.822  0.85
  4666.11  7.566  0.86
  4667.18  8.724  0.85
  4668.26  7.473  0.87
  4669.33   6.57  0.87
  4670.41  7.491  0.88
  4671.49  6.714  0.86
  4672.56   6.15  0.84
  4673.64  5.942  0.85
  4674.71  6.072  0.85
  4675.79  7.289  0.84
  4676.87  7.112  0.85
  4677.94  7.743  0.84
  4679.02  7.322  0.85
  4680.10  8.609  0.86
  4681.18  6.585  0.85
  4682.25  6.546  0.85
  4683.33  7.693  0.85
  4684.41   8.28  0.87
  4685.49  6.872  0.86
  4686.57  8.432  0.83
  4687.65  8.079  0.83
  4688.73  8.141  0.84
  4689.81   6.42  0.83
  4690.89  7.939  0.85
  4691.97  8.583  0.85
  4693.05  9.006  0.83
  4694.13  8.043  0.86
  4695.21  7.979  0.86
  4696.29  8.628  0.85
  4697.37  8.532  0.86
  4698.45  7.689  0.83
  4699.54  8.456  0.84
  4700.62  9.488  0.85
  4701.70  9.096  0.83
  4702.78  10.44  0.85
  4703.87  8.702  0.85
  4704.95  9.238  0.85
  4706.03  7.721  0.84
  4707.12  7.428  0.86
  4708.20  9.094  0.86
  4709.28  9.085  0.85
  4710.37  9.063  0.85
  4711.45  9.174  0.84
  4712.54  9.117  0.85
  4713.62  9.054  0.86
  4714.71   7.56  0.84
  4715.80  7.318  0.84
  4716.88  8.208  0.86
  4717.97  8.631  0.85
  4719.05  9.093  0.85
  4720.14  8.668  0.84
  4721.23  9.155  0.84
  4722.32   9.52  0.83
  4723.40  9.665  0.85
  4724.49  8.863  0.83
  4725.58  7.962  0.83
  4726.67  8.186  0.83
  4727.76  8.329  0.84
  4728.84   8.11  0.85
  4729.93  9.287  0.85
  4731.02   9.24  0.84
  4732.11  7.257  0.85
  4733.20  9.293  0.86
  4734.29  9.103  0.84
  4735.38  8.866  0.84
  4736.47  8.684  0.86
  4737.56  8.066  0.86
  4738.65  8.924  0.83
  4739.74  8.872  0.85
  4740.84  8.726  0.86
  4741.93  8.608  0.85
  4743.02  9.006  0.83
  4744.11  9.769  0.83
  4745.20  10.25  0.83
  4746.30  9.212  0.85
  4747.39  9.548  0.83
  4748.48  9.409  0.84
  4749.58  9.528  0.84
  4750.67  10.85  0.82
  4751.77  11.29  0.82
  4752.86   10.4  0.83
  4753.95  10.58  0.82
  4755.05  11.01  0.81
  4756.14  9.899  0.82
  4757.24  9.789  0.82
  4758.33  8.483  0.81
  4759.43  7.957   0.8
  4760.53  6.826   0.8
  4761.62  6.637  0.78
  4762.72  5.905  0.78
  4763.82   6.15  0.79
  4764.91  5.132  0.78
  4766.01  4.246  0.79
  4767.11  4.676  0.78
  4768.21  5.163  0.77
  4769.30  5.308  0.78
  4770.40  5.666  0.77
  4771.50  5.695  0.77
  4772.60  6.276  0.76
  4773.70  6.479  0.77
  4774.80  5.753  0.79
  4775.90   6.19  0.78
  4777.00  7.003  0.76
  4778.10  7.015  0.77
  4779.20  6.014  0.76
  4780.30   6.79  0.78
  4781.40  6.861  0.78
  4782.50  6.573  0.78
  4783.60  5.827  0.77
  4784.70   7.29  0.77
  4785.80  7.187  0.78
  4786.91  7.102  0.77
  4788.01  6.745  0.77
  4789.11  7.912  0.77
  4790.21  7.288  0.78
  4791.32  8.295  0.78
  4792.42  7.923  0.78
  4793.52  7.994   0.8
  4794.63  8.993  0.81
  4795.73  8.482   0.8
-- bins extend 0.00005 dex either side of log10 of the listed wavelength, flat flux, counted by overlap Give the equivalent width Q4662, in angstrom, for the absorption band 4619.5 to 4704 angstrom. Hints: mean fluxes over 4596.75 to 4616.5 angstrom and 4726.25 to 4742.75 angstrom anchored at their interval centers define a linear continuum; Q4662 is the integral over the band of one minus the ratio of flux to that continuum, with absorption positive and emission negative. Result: 5.1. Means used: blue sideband 8.57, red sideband 8.65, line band 8.09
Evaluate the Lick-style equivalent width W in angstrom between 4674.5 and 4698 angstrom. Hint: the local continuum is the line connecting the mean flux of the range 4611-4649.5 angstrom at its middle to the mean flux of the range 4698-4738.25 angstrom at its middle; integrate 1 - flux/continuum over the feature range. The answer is 2.5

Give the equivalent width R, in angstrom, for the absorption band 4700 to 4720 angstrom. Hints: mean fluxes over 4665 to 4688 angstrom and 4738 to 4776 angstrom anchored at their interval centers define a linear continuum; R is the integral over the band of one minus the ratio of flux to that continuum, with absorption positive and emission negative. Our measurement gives -3.0 angstrom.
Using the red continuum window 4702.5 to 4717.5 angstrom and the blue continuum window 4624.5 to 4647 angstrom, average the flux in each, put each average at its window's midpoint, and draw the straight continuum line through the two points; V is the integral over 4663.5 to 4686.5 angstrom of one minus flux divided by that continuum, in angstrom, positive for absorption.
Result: 2.6 angstrom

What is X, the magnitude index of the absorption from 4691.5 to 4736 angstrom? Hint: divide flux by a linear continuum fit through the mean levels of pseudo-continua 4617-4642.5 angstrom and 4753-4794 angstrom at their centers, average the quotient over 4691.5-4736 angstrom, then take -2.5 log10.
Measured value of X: -0.14 mag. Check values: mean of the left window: 8.56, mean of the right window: 7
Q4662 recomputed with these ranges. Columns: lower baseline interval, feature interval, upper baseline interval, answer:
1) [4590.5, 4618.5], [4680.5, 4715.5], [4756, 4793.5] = -4.0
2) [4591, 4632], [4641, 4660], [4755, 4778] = 0.1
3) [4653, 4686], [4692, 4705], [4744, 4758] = -0.2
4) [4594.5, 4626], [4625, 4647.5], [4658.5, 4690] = 1.4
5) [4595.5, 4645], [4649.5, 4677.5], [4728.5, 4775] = 1.8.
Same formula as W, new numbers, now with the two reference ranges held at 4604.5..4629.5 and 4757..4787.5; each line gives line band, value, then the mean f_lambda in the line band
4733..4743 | -2.6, 8.79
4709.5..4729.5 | -3.9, 8.66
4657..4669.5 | -0.8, 8.7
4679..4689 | 0.2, 7.66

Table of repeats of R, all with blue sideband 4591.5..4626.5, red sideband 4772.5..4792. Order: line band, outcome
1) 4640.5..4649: 0.2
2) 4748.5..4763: -4.3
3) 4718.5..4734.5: -2.9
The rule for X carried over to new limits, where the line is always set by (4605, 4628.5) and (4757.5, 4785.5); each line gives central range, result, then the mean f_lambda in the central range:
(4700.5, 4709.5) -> -0.190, 8.9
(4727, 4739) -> -0.234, 8.64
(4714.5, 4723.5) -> -0.196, 8.64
